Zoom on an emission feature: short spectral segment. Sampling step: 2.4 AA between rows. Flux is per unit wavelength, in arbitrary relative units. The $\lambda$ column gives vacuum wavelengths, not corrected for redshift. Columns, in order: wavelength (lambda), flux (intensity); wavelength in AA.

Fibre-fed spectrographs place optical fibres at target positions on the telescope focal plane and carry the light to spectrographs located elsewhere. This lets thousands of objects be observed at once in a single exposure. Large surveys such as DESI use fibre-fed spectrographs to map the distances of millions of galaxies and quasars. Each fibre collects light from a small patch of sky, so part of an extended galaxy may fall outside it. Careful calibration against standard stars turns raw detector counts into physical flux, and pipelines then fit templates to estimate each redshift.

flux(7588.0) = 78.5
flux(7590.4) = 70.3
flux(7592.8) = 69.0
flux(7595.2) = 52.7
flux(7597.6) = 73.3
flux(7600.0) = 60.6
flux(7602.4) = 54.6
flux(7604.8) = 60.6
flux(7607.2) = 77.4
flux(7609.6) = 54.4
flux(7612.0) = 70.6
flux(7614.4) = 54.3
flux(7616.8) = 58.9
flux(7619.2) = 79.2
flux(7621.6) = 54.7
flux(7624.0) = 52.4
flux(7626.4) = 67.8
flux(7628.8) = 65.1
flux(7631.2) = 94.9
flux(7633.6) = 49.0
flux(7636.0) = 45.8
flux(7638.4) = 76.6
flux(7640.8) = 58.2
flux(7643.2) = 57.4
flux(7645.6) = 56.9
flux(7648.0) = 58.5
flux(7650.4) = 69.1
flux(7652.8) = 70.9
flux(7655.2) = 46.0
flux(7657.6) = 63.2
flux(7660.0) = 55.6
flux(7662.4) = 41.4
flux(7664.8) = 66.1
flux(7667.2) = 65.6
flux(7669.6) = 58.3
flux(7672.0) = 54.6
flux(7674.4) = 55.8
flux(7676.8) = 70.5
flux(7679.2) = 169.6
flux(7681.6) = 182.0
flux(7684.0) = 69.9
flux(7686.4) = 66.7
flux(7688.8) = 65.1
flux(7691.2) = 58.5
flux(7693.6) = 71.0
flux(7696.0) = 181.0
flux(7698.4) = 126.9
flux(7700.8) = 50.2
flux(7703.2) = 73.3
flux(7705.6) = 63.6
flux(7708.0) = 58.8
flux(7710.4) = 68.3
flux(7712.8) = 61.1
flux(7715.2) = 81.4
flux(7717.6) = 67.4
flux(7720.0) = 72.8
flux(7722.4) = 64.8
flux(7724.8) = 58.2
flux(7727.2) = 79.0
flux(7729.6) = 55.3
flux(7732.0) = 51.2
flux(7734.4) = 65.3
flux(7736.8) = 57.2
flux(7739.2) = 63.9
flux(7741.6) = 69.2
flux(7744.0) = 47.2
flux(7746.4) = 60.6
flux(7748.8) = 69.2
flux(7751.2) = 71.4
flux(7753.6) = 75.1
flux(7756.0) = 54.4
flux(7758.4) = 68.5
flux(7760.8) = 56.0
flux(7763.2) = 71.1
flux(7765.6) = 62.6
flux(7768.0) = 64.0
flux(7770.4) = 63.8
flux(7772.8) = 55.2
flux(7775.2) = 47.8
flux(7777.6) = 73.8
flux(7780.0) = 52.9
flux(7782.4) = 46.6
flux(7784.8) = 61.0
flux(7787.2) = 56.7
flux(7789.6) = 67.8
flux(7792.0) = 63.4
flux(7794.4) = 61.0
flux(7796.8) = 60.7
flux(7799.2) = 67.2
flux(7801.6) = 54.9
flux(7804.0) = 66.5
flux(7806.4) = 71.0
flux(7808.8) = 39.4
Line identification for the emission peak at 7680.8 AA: [S II]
